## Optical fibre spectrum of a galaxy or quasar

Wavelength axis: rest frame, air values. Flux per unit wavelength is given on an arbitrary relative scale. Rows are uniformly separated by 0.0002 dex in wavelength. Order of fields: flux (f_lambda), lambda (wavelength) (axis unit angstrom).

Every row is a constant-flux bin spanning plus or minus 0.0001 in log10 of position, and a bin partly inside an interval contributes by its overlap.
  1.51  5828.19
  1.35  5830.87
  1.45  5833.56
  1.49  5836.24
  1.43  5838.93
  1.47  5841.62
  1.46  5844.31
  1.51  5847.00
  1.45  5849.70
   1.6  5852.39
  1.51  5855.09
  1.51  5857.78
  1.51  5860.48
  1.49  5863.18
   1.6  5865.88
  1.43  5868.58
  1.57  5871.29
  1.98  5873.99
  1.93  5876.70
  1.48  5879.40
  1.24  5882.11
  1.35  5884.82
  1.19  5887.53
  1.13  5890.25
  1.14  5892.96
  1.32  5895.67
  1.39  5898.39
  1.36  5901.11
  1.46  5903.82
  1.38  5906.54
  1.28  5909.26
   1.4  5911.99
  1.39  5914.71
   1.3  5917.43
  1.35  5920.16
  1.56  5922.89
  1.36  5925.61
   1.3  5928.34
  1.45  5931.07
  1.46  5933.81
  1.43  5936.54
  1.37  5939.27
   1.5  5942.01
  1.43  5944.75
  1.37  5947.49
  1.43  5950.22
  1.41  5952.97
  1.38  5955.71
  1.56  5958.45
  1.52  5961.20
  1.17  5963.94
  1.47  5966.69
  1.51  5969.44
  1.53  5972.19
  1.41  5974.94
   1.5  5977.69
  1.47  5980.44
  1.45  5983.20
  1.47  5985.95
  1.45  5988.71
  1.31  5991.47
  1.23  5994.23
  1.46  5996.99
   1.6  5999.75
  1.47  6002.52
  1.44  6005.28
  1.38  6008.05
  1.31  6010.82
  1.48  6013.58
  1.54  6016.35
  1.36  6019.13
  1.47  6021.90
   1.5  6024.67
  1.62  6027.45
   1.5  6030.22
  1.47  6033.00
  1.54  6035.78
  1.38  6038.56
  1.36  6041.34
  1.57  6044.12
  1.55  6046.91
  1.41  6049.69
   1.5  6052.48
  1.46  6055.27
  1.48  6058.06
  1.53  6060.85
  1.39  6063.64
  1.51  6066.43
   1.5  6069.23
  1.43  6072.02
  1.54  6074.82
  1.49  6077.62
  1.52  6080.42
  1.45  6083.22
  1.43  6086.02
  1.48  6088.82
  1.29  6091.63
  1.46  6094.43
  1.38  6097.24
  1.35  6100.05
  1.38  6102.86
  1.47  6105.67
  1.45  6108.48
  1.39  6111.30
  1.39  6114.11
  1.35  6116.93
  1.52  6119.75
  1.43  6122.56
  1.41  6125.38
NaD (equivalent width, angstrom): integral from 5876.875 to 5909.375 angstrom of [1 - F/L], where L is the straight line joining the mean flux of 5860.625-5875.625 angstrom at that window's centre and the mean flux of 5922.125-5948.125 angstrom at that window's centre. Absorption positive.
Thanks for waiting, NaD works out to 4.4 angstrom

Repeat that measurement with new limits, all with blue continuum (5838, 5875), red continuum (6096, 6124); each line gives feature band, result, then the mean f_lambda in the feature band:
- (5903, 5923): 1.72 angstrom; 1.38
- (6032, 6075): -1.07 angstrom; 1.47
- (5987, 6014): 0.98 angstrom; 1.41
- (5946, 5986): 1.05 angstrom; 1.44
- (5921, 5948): 1.32 angstrom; 1.42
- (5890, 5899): 1.60 angstrom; 1.25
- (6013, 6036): -0.69 angstrom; 1.5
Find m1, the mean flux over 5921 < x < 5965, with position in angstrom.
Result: 1.42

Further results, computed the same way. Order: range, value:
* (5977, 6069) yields 1.46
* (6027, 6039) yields 1.5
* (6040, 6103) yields 1.46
